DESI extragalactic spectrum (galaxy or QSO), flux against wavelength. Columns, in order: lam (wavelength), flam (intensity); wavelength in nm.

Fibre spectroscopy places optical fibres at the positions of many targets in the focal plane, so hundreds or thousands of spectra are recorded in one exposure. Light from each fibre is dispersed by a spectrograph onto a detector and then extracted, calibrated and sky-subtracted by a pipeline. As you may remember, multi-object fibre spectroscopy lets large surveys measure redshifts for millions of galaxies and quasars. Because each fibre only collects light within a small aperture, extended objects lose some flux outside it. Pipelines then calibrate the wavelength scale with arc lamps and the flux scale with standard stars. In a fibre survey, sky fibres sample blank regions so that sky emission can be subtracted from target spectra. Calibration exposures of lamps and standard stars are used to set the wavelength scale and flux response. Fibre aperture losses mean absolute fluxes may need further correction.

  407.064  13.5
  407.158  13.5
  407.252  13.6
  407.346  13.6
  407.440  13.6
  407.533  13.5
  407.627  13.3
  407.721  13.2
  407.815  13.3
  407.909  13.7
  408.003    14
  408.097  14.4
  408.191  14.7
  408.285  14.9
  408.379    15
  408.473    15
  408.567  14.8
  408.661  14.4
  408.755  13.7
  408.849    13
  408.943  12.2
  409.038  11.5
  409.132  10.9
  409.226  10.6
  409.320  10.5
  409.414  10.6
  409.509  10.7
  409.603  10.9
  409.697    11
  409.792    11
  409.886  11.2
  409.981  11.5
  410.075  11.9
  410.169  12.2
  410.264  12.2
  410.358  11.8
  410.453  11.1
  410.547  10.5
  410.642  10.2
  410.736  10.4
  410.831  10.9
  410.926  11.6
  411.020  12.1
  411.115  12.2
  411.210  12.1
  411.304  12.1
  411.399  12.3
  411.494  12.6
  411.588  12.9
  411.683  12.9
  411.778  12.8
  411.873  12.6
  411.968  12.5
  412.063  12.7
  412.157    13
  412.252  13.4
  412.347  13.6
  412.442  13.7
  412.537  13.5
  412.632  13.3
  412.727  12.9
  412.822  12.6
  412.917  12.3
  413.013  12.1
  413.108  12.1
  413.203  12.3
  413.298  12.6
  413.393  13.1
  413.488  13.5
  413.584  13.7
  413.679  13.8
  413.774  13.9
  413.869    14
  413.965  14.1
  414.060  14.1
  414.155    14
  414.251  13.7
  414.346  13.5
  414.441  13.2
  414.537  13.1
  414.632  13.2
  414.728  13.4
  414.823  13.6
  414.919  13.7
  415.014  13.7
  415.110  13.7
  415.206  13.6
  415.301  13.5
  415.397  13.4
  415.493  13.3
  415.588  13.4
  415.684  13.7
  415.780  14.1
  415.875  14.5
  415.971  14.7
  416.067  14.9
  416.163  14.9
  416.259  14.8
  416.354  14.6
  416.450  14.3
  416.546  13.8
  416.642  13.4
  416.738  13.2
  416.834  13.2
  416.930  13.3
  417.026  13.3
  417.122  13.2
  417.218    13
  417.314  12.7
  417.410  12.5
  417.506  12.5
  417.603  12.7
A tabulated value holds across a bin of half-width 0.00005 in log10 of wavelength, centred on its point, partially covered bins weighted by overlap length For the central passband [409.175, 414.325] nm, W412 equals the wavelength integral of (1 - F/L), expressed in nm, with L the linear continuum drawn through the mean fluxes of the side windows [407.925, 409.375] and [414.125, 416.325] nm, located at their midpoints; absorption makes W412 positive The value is 0.46 nm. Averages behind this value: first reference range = 13.3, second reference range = 13.8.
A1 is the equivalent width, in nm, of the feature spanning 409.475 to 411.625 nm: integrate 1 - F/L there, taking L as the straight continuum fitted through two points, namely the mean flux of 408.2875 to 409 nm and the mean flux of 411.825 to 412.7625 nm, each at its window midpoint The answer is 0.32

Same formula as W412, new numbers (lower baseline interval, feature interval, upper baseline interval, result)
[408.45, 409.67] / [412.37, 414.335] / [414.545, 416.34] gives 0.01 nm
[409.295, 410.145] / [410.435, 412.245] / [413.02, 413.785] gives -0.01 nm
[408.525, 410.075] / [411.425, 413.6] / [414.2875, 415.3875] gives -0.02 nm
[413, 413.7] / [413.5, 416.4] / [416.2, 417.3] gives -0.13 nm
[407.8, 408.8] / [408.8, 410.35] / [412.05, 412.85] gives 0.29 nm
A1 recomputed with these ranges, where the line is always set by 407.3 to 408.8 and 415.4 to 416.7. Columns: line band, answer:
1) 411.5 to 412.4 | 0.08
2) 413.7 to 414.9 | 0.04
